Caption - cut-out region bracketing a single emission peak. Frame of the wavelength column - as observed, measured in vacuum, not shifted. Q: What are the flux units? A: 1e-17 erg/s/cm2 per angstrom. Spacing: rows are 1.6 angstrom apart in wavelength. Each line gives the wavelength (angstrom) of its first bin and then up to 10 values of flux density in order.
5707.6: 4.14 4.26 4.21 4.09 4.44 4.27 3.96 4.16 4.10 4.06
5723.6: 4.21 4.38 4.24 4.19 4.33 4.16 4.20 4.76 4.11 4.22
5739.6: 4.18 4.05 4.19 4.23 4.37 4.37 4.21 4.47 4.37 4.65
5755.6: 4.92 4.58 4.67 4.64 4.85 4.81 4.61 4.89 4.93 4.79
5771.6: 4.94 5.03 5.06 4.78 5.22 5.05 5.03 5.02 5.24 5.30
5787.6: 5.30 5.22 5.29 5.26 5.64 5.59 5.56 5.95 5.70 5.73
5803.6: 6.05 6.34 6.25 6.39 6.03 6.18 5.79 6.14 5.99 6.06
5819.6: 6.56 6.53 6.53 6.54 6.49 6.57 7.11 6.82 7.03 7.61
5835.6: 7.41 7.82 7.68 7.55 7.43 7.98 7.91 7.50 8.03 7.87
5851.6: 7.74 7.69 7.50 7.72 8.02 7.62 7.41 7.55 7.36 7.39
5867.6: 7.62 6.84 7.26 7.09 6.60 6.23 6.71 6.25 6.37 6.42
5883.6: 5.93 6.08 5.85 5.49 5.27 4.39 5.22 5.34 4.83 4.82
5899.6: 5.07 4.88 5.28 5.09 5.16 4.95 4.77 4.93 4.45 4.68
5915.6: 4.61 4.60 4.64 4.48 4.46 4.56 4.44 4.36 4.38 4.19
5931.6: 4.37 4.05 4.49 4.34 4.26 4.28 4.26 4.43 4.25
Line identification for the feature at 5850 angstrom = C IV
